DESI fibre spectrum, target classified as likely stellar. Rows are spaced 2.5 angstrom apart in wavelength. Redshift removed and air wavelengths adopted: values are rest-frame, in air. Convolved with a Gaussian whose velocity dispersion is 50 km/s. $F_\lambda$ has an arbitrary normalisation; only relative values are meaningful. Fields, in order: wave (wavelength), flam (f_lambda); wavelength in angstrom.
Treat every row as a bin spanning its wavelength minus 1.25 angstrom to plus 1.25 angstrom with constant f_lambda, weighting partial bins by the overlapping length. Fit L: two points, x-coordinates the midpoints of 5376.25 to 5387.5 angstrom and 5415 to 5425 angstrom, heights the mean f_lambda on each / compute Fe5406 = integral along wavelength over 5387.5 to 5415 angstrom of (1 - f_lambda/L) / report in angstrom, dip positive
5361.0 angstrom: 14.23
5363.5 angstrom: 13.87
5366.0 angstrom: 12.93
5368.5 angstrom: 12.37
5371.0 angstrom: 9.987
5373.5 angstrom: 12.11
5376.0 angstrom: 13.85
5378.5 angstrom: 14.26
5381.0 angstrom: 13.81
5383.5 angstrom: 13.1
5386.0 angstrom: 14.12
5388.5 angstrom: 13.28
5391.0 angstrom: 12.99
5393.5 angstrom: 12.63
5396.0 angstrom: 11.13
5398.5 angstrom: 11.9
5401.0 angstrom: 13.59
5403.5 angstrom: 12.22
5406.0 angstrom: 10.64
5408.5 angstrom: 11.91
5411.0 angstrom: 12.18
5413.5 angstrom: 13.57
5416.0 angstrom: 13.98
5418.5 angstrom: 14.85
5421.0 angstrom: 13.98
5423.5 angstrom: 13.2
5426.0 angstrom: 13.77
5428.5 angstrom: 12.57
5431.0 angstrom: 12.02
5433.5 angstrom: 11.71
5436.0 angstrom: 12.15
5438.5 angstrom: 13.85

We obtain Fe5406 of 3.0 angstrom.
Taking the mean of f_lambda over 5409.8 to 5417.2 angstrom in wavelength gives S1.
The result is 13.2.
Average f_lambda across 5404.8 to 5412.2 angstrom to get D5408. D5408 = 11.6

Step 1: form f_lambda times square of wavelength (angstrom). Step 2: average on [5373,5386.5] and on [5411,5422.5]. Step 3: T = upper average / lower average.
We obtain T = 1.0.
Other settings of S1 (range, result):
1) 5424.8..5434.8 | 12.5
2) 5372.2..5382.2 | 13.5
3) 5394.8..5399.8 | 11.5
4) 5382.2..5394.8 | 13.2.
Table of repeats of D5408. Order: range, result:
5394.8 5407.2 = 11.9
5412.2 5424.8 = 13.9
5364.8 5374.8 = 11.9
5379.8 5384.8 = 13.5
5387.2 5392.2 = 13.1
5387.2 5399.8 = 12.4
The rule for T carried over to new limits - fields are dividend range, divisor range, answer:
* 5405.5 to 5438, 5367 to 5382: 1.03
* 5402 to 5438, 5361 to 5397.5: 1.00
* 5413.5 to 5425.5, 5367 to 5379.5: 1.14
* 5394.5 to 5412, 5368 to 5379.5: 0.97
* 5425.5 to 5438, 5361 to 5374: 1.02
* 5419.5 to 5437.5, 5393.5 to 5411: 1.08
